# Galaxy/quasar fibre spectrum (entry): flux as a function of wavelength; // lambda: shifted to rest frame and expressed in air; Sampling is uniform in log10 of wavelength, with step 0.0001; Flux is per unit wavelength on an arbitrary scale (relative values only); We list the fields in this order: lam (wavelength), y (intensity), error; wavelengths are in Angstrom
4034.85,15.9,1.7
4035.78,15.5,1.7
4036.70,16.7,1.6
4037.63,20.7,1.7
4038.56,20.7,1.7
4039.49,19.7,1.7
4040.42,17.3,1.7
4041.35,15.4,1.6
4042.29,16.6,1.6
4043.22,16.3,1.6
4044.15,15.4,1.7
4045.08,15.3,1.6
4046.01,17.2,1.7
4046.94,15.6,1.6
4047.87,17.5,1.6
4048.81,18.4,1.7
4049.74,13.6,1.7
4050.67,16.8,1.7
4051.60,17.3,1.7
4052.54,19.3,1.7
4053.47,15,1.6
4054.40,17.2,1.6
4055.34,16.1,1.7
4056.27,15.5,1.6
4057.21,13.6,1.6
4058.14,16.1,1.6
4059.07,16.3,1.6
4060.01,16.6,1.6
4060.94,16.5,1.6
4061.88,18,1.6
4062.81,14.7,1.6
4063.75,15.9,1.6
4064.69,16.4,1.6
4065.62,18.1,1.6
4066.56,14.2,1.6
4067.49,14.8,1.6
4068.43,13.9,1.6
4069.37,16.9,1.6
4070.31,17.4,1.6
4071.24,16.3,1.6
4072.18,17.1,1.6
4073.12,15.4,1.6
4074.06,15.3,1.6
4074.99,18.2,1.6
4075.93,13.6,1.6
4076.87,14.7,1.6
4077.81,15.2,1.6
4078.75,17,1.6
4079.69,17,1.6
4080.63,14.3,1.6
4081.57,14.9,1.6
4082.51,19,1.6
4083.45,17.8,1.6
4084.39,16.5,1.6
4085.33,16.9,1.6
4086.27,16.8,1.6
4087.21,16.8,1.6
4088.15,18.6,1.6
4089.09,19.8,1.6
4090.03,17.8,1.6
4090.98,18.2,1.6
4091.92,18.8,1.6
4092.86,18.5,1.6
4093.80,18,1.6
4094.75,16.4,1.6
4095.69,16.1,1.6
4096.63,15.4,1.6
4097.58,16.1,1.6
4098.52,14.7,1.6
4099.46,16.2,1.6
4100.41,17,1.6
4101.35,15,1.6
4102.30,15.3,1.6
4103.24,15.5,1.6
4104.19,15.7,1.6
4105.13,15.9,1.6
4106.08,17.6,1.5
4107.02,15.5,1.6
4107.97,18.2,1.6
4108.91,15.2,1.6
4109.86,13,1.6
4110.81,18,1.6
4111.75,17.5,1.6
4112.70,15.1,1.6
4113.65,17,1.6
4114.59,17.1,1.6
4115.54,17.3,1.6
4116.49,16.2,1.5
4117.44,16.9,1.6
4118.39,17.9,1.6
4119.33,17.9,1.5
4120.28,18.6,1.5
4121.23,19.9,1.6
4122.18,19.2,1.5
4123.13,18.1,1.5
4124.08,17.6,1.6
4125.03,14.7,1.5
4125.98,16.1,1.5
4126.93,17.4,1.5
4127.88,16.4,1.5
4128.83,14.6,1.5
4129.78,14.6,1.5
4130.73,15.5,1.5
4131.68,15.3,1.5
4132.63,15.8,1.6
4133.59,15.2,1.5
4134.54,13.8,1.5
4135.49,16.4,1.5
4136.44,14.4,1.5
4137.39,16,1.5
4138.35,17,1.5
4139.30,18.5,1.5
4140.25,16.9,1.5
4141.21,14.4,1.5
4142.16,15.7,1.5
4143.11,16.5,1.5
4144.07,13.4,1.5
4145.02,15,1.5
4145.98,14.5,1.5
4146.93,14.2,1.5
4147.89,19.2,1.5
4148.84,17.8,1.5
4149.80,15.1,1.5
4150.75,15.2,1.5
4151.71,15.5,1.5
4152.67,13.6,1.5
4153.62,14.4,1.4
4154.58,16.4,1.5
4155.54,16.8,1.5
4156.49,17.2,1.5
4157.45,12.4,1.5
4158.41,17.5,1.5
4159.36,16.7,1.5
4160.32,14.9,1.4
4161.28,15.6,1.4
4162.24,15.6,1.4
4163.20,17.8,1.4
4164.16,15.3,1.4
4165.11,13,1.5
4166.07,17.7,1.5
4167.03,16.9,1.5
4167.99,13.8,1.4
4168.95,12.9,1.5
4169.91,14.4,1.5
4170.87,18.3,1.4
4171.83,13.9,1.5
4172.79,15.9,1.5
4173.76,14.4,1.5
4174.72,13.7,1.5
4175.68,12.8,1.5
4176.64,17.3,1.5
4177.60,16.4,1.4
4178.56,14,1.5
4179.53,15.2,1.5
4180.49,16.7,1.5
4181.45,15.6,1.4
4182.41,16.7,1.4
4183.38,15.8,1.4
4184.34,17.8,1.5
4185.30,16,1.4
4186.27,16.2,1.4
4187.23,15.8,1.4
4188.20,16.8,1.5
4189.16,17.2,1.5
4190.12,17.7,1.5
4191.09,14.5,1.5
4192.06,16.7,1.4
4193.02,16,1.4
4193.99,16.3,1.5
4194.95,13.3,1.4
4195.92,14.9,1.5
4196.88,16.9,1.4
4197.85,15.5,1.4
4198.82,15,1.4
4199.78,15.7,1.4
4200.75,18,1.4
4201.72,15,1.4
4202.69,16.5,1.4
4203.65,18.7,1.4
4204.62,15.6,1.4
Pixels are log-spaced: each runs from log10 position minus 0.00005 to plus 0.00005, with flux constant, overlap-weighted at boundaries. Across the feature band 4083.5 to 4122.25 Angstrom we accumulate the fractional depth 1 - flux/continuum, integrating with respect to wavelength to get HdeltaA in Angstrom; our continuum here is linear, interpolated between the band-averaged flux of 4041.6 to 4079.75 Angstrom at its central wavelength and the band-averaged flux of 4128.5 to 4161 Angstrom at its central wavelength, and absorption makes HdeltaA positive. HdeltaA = -2.6 Angstrom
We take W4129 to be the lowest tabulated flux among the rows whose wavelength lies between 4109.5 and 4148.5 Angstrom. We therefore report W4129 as 13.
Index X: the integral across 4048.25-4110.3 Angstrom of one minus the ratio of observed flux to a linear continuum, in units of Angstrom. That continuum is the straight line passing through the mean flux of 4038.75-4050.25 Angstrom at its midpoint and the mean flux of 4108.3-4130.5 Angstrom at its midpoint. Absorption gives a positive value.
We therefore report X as 1.2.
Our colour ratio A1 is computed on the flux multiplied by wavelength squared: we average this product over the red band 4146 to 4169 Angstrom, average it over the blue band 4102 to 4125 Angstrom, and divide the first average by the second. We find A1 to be 0.9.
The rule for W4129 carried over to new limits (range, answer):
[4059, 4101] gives 13.6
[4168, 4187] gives 12.8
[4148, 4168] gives 12.4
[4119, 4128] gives 14.7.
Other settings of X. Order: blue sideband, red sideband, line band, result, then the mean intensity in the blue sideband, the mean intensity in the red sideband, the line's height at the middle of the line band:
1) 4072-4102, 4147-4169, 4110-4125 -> -1.1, 16.6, 15.7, 16.3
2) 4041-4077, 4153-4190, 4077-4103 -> -1.2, 16.1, 15.7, 16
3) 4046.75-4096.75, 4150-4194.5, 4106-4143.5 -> -0.9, 16.5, 15.7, 16.1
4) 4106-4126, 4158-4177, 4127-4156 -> 1.1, 17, 15.4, 16.2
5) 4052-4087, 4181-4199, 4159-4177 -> 0.9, 16.2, 16.1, 16.1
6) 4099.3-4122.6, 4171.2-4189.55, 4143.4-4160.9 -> 0.6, 16.7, 15.7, 16.1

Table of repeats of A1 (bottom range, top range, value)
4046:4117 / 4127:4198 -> 0.99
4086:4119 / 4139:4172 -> 0.96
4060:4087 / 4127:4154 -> 0.99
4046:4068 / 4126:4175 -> 1.00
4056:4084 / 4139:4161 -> 1.02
